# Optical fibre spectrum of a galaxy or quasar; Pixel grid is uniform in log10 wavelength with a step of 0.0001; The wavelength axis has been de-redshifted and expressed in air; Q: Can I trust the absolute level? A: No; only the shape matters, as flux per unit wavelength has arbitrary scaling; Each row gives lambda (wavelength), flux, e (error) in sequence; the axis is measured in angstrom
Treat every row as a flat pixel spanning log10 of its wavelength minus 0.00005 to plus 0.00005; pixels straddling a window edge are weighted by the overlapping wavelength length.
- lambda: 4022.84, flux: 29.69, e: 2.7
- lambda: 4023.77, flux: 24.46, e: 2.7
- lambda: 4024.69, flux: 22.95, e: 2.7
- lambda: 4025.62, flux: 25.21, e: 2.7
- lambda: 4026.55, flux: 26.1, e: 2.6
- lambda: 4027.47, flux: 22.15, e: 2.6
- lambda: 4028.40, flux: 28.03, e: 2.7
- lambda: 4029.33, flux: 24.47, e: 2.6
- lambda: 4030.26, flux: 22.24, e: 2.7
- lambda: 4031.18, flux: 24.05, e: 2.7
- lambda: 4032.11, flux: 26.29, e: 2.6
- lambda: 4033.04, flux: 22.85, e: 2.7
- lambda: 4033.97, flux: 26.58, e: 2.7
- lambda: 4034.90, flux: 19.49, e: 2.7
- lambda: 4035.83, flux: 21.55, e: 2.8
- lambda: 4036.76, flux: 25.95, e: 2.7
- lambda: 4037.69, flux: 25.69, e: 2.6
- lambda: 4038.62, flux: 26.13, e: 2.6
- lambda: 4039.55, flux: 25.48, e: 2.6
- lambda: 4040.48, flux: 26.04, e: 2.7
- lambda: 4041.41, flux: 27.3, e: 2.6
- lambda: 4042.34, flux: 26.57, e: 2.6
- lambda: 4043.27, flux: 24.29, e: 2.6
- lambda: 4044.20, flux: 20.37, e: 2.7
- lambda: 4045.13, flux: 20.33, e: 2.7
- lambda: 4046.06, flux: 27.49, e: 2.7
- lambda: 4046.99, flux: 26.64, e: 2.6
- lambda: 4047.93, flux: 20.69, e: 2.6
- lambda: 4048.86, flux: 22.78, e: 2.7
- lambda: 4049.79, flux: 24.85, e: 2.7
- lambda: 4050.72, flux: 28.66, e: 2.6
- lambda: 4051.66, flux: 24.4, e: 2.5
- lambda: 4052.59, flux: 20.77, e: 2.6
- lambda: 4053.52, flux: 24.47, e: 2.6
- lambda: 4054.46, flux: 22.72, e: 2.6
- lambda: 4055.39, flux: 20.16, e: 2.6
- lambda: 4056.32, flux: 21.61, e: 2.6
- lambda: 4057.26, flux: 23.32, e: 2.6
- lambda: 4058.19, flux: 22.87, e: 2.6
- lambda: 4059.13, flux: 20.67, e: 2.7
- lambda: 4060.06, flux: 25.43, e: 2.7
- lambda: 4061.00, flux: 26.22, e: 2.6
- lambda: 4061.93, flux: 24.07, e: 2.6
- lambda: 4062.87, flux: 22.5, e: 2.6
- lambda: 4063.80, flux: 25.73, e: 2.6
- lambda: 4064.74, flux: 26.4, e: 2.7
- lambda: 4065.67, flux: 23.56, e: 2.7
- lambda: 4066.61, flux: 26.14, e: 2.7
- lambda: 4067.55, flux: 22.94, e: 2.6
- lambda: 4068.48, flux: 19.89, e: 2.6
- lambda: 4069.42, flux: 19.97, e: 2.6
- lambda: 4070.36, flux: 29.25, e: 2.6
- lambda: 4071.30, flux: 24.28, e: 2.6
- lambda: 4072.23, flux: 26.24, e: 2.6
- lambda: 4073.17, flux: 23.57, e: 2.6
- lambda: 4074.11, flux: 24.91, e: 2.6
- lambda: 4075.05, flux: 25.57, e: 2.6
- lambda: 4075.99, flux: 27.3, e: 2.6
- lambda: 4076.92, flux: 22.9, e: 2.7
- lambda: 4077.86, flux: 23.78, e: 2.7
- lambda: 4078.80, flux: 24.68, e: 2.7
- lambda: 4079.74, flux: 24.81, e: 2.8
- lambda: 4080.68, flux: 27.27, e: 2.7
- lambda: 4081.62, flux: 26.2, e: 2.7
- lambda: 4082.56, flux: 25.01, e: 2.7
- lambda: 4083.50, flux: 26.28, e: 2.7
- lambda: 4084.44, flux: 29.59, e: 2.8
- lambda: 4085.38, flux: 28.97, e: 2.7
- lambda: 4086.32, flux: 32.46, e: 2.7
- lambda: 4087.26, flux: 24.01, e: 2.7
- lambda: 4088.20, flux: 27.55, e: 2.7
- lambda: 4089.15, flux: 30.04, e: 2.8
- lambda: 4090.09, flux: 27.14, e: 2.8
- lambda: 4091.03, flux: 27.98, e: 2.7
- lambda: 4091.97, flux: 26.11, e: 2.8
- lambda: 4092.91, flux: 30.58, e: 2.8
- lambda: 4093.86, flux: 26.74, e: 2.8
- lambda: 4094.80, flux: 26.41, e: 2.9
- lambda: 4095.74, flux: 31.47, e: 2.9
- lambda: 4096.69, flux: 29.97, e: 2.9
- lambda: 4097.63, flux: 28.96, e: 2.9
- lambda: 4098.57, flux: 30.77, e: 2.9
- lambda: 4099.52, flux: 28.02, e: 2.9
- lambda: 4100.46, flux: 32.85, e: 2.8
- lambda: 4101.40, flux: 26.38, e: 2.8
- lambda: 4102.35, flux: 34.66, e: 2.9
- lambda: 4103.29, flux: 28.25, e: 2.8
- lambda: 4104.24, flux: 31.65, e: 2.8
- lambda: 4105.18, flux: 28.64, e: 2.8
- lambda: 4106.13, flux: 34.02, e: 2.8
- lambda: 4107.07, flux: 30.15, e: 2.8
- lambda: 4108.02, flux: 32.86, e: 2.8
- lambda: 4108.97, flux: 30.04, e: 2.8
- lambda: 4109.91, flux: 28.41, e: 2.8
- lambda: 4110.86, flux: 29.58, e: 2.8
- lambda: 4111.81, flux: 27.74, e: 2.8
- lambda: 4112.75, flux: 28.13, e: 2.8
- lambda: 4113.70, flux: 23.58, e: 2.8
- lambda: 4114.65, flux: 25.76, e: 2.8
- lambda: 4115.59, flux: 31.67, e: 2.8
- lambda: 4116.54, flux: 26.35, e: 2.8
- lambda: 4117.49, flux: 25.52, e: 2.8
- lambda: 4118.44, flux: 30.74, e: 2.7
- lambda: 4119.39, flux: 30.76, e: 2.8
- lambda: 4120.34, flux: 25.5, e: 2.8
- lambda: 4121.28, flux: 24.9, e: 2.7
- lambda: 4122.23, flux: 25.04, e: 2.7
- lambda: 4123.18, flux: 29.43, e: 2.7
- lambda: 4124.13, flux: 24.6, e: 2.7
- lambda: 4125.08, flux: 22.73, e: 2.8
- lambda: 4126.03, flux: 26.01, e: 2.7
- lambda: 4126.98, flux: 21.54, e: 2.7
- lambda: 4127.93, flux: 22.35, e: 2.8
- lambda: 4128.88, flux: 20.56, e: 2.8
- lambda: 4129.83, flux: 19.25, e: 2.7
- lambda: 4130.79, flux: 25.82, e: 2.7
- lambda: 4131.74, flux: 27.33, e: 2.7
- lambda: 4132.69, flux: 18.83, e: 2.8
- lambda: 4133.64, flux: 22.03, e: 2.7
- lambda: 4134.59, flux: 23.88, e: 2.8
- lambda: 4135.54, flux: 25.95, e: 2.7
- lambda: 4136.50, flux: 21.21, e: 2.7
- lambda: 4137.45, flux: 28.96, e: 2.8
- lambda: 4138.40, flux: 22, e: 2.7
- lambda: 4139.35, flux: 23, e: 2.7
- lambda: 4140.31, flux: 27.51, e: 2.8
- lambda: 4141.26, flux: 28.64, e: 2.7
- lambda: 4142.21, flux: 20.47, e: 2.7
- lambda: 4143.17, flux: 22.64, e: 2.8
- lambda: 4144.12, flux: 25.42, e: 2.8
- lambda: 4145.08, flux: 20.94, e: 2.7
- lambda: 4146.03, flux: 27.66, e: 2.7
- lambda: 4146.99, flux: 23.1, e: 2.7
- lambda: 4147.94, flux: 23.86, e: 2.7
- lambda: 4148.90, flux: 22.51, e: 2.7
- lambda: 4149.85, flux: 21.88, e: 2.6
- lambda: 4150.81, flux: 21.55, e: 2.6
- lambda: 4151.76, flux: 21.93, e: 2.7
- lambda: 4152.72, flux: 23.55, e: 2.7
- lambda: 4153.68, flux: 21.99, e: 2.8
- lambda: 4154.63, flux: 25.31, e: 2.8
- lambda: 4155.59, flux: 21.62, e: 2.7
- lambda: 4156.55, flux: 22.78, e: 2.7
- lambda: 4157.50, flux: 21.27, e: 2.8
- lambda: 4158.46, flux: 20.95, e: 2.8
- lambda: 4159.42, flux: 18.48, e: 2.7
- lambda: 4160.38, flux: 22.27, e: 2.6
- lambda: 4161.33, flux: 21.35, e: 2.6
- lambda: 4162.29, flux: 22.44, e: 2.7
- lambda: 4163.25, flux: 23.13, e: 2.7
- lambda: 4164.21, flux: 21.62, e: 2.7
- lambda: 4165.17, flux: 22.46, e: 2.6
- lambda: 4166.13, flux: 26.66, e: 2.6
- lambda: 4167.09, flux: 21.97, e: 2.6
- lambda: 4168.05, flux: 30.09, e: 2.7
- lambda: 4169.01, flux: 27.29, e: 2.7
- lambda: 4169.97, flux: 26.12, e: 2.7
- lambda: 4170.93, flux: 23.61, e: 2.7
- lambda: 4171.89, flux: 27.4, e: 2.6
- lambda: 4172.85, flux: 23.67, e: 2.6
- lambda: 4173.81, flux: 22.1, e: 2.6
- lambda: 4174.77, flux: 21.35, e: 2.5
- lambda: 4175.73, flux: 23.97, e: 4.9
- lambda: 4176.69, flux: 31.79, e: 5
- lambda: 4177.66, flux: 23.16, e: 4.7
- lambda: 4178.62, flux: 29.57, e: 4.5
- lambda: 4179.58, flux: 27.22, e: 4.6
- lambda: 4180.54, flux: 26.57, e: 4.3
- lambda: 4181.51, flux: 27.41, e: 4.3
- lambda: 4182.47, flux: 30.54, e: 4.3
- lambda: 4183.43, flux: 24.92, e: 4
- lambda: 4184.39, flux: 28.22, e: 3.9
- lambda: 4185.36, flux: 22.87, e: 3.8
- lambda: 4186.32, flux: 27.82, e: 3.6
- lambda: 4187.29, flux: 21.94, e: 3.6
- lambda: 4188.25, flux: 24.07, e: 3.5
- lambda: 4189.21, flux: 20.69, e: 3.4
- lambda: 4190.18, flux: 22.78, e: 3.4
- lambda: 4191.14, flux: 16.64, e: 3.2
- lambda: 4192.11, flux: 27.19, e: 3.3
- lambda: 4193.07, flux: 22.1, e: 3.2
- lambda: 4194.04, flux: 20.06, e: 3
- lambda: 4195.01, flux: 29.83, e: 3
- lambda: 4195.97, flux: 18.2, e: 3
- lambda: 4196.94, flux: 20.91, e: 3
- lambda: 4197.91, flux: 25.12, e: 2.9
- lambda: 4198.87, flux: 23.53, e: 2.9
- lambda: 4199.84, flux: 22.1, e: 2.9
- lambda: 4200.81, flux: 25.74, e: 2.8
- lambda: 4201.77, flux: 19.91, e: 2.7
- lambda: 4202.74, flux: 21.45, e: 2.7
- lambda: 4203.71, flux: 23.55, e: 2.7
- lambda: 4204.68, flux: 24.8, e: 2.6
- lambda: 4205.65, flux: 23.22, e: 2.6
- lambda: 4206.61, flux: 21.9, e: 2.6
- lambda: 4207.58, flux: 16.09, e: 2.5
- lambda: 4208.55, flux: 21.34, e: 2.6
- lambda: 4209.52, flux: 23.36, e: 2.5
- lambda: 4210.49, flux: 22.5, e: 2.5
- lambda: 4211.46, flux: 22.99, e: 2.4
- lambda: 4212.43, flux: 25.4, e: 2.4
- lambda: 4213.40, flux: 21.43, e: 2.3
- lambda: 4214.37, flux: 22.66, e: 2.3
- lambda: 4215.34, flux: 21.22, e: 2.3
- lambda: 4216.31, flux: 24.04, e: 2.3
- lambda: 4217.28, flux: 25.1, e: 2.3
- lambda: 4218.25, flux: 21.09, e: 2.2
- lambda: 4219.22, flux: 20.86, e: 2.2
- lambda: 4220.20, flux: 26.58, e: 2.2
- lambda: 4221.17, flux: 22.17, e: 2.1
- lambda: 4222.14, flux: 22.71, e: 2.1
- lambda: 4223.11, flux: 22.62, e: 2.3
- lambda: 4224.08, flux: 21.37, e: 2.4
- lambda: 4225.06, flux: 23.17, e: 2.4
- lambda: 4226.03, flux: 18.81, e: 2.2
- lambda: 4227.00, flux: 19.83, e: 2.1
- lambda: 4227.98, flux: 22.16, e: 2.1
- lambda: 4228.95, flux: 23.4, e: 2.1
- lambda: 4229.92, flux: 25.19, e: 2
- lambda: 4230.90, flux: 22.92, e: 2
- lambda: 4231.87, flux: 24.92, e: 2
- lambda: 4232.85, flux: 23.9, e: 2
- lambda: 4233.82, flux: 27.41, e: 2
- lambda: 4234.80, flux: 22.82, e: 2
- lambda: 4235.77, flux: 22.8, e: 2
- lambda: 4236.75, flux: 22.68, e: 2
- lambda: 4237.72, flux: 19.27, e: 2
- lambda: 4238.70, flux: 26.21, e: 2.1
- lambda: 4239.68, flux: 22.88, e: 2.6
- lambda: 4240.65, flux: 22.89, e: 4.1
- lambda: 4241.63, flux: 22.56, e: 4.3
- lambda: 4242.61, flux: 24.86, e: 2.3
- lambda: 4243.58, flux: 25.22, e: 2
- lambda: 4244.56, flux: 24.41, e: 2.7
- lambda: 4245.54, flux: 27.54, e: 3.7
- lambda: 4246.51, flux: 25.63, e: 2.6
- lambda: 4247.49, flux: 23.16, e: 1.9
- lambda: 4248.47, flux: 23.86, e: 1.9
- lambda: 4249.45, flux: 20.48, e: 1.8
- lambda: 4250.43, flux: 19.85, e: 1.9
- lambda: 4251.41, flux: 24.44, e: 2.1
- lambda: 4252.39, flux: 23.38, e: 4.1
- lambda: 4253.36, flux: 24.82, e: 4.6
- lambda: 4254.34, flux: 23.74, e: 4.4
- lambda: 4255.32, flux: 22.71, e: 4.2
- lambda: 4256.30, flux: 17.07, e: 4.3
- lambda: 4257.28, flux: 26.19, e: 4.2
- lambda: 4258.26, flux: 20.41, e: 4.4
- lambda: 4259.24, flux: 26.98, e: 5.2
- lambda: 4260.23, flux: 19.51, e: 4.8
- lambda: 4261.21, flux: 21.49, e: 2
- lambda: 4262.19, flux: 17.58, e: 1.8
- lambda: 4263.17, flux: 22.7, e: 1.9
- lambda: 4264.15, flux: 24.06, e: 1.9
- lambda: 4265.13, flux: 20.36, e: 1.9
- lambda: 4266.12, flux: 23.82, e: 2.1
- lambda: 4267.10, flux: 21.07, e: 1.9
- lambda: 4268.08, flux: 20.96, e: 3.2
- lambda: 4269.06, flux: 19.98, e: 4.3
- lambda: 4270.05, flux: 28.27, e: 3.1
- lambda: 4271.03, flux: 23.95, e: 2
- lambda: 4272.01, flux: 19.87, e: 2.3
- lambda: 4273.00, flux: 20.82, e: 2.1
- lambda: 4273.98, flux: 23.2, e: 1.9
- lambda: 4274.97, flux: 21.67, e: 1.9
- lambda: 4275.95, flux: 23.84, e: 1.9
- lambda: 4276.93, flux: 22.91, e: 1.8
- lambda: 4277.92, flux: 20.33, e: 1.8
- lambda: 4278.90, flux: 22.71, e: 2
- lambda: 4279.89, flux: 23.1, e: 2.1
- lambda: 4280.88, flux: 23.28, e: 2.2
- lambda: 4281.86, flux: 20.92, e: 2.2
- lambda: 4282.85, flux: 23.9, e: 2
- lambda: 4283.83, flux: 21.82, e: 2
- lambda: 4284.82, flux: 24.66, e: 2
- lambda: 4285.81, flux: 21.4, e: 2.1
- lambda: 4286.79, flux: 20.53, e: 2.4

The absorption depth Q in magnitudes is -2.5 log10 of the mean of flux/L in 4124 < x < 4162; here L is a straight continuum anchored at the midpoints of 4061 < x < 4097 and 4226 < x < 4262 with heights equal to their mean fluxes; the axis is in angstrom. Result 0.09 mag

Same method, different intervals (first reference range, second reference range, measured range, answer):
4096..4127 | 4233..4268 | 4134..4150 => 0.13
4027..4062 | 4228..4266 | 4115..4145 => -0.05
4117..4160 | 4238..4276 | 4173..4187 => -0.12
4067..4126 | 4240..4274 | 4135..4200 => 0.06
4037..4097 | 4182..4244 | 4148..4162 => 0.09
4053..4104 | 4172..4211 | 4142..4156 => 0.08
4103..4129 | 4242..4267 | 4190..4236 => 0.07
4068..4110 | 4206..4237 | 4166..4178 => -0.03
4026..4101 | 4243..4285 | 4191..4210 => 0.05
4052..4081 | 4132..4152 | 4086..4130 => -0.17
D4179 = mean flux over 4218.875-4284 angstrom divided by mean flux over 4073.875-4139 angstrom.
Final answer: 0.85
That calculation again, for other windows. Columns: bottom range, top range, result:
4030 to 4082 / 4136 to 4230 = 0.97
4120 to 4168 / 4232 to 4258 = 1.00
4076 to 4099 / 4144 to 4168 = 0.83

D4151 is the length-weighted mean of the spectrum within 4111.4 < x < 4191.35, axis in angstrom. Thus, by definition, 24.4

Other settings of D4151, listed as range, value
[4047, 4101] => 25.7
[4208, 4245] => 23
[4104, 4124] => 28.5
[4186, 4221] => 22.7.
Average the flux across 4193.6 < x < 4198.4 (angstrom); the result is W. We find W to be 22.9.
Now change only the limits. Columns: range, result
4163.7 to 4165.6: 22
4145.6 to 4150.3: 23.8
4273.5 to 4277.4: 22.9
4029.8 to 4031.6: 23.2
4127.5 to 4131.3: 22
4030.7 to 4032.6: 25.2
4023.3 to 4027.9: 24.2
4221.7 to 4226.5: 21.7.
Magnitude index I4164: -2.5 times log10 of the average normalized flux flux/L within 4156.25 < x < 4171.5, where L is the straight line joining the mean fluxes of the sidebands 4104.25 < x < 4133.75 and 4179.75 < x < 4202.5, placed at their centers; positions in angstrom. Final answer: 0.07 mag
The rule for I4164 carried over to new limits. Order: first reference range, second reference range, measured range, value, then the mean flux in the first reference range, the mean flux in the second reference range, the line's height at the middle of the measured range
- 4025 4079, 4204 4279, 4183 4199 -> -0.01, 24.2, 22.7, 23.1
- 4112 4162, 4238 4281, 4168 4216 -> -0.02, 24.1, 22.8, 23.5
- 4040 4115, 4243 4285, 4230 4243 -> -0.02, 26.3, 22.7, 23.2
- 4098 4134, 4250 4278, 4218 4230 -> 0.07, 27.2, 22.3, 23.6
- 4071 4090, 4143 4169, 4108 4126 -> -0.11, 26.3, 23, 24.7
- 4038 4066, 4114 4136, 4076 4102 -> -0.13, 24.1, 25.1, 24.6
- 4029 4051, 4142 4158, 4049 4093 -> -0.05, 24.4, 22.9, 24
